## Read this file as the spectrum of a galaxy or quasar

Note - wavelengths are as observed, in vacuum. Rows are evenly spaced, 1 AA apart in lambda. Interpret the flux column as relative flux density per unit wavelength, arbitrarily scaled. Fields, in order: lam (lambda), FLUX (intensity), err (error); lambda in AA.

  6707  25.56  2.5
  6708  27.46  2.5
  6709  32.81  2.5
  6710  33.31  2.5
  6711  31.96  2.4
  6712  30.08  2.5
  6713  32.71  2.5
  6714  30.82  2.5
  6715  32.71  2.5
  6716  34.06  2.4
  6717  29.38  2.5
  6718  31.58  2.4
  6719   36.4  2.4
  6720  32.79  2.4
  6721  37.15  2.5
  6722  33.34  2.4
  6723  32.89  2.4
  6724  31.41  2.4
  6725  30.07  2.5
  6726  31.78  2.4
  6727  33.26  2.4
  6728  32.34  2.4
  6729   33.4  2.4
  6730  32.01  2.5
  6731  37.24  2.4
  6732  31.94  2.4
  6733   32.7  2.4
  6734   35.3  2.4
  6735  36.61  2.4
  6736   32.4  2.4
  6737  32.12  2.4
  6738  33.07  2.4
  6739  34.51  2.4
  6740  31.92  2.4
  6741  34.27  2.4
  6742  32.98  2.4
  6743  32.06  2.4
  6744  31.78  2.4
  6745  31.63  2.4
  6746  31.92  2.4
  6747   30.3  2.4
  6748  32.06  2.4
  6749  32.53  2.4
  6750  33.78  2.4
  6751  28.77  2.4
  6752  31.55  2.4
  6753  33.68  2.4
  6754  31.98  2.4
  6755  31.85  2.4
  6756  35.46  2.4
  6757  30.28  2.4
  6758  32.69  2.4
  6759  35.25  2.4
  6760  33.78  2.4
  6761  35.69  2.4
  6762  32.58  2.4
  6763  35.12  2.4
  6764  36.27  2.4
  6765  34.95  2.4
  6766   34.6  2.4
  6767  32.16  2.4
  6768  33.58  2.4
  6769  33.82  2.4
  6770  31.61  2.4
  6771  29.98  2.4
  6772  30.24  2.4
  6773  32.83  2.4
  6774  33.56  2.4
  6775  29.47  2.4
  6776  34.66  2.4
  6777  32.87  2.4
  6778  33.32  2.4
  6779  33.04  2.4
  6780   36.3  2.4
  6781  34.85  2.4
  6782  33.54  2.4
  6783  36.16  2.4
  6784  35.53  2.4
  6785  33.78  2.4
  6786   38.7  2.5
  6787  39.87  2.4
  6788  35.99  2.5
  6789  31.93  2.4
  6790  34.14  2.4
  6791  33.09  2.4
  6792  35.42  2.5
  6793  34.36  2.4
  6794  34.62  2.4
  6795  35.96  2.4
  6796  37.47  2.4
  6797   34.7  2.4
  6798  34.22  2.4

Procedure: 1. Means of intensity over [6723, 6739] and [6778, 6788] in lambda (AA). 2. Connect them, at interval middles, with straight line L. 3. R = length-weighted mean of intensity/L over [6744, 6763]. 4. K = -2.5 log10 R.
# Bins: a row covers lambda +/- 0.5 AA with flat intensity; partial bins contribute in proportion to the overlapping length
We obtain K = 0.05 mag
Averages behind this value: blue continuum 33.1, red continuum 35.6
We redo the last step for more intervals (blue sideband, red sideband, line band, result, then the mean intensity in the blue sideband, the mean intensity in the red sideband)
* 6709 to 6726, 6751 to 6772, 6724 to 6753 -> 0.006 mag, 32.5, 33.2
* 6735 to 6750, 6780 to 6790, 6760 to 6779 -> 0.041 mag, 32.6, 35.6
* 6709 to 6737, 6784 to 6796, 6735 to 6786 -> 0.037 mag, 32.9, 35.4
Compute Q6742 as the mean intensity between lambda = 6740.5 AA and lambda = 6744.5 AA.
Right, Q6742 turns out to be 32.8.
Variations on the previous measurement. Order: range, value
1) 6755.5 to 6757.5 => 32.9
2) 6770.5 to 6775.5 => 31.2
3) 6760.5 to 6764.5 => 34.9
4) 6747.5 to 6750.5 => 32.8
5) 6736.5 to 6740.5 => 32.9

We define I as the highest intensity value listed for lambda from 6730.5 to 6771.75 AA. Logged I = 37.24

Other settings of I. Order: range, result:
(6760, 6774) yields 36.27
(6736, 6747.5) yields 34.51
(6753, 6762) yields 35.69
